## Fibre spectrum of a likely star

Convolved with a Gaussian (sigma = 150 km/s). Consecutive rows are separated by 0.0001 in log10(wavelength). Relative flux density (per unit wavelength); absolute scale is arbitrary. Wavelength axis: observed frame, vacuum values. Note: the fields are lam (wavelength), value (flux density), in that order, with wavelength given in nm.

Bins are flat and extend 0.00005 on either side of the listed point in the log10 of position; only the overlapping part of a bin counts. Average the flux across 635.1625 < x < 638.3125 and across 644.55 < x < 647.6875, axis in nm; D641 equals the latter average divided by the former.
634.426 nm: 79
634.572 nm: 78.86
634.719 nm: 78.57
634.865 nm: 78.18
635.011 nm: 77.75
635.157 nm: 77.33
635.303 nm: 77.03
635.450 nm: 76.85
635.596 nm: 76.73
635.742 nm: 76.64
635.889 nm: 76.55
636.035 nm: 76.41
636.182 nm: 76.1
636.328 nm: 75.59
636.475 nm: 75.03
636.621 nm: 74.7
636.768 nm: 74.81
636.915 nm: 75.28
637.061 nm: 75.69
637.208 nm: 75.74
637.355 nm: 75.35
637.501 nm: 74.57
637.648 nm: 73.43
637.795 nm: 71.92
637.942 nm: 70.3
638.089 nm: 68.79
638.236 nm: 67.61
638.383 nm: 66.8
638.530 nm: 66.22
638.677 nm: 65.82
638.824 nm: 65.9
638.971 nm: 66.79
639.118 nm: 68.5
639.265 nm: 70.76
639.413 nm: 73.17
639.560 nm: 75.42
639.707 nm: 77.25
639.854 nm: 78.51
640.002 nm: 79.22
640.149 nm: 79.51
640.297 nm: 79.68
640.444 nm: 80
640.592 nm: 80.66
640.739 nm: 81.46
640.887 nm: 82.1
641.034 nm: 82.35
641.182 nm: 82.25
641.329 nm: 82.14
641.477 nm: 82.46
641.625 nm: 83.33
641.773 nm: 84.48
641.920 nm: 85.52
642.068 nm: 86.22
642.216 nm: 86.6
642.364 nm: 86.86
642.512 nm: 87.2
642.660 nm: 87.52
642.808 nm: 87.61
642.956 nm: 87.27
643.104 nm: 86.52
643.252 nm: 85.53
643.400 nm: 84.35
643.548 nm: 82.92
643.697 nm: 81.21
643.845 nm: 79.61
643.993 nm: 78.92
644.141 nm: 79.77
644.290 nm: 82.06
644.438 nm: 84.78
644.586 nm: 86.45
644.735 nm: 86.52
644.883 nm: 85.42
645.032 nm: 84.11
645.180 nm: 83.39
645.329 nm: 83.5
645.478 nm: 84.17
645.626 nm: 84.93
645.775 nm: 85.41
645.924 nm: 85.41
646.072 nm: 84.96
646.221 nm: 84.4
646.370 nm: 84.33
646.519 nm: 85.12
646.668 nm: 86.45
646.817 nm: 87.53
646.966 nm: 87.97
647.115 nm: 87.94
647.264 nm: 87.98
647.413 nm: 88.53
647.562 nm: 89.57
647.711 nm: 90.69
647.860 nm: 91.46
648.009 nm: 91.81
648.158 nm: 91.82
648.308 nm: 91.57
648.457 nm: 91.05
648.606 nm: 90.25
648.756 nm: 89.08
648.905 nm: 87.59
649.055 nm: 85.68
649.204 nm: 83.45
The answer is 1.15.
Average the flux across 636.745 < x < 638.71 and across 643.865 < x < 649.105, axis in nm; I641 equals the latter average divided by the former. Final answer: 1.21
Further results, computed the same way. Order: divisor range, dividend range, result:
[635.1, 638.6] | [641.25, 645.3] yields 1.14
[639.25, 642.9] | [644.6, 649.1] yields 1.07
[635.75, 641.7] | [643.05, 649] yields 1.15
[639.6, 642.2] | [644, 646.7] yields 1.03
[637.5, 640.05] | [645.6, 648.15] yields 1.23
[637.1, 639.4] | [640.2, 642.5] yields 1.19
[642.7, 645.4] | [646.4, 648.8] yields 1.06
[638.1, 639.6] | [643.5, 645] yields 1.21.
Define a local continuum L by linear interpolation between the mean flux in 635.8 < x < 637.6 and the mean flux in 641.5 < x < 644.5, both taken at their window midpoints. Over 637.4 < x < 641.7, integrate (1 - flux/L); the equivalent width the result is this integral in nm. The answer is 0.24 nm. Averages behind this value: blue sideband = 75.5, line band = 75.1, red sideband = 84.4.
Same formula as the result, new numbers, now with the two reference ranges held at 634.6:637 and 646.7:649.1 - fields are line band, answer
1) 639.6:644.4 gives 0.017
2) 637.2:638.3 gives 0.091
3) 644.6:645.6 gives 0.020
